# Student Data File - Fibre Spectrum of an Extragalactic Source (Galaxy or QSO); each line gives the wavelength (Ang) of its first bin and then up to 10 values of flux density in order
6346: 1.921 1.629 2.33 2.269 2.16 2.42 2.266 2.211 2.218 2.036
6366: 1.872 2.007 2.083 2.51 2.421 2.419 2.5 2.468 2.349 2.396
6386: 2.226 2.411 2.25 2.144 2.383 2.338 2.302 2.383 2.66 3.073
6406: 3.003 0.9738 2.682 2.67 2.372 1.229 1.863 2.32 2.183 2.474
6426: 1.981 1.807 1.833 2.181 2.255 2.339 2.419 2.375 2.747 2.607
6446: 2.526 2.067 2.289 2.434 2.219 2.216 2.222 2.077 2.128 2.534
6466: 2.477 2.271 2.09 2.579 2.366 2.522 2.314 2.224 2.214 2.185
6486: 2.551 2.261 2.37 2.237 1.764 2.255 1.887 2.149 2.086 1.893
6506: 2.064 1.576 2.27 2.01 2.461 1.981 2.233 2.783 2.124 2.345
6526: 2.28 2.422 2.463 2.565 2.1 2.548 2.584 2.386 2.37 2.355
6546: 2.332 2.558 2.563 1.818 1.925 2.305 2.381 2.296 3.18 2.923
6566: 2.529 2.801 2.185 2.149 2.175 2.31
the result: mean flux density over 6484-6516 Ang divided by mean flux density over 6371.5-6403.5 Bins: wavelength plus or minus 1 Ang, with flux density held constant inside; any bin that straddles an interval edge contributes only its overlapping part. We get 0.89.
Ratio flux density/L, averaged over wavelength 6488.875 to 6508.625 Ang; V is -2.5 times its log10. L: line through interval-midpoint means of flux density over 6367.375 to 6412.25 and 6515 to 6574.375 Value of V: 0.17 mag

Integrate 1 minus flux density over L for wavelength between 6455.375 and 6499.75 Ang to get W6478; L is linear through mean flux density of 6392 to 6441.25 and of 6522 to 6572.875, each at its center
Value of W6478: 1.3 Ang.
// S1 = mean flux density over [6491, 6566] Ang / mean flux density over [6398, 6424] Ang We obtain 1.0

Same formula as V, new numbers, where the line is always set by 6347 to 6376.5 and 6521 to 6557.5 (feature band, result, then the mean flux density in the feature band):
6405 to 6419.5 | 0.05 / 2.12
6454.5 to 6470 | 0.00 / 2.26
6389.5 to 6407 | -0.14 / 2.51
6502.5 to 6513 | 0.17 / 1.97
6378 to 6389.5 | -0.08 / 2.38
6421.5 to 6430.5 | 0.09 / 2.06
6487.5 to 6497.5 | 0.07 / 2.16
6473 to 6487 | -0.02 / 2.34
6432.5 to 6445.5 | -0.09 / 2.45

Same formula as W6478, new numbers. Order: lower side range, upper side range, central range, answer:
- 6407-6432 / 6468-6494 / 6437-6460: -2.1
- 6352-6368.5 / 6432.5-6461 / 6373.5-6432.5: -0.8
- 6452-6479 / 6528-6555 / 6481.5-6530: 3.0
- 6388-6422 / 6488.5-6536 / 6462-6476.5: -1.0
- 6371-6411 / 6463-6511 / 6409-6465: 1.3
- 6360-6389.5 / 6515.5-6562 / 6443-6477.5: -0.2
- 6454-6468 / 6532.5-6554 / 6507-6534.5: 0.8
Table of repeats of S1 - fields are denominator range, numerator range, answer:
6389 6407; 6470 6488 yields 0.94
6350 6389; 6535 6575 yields 1.06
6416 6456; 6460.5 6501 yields 1.02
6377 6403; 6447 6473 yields 0.96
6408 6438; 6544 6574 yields 1.14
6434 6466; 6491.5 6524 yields 0.90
